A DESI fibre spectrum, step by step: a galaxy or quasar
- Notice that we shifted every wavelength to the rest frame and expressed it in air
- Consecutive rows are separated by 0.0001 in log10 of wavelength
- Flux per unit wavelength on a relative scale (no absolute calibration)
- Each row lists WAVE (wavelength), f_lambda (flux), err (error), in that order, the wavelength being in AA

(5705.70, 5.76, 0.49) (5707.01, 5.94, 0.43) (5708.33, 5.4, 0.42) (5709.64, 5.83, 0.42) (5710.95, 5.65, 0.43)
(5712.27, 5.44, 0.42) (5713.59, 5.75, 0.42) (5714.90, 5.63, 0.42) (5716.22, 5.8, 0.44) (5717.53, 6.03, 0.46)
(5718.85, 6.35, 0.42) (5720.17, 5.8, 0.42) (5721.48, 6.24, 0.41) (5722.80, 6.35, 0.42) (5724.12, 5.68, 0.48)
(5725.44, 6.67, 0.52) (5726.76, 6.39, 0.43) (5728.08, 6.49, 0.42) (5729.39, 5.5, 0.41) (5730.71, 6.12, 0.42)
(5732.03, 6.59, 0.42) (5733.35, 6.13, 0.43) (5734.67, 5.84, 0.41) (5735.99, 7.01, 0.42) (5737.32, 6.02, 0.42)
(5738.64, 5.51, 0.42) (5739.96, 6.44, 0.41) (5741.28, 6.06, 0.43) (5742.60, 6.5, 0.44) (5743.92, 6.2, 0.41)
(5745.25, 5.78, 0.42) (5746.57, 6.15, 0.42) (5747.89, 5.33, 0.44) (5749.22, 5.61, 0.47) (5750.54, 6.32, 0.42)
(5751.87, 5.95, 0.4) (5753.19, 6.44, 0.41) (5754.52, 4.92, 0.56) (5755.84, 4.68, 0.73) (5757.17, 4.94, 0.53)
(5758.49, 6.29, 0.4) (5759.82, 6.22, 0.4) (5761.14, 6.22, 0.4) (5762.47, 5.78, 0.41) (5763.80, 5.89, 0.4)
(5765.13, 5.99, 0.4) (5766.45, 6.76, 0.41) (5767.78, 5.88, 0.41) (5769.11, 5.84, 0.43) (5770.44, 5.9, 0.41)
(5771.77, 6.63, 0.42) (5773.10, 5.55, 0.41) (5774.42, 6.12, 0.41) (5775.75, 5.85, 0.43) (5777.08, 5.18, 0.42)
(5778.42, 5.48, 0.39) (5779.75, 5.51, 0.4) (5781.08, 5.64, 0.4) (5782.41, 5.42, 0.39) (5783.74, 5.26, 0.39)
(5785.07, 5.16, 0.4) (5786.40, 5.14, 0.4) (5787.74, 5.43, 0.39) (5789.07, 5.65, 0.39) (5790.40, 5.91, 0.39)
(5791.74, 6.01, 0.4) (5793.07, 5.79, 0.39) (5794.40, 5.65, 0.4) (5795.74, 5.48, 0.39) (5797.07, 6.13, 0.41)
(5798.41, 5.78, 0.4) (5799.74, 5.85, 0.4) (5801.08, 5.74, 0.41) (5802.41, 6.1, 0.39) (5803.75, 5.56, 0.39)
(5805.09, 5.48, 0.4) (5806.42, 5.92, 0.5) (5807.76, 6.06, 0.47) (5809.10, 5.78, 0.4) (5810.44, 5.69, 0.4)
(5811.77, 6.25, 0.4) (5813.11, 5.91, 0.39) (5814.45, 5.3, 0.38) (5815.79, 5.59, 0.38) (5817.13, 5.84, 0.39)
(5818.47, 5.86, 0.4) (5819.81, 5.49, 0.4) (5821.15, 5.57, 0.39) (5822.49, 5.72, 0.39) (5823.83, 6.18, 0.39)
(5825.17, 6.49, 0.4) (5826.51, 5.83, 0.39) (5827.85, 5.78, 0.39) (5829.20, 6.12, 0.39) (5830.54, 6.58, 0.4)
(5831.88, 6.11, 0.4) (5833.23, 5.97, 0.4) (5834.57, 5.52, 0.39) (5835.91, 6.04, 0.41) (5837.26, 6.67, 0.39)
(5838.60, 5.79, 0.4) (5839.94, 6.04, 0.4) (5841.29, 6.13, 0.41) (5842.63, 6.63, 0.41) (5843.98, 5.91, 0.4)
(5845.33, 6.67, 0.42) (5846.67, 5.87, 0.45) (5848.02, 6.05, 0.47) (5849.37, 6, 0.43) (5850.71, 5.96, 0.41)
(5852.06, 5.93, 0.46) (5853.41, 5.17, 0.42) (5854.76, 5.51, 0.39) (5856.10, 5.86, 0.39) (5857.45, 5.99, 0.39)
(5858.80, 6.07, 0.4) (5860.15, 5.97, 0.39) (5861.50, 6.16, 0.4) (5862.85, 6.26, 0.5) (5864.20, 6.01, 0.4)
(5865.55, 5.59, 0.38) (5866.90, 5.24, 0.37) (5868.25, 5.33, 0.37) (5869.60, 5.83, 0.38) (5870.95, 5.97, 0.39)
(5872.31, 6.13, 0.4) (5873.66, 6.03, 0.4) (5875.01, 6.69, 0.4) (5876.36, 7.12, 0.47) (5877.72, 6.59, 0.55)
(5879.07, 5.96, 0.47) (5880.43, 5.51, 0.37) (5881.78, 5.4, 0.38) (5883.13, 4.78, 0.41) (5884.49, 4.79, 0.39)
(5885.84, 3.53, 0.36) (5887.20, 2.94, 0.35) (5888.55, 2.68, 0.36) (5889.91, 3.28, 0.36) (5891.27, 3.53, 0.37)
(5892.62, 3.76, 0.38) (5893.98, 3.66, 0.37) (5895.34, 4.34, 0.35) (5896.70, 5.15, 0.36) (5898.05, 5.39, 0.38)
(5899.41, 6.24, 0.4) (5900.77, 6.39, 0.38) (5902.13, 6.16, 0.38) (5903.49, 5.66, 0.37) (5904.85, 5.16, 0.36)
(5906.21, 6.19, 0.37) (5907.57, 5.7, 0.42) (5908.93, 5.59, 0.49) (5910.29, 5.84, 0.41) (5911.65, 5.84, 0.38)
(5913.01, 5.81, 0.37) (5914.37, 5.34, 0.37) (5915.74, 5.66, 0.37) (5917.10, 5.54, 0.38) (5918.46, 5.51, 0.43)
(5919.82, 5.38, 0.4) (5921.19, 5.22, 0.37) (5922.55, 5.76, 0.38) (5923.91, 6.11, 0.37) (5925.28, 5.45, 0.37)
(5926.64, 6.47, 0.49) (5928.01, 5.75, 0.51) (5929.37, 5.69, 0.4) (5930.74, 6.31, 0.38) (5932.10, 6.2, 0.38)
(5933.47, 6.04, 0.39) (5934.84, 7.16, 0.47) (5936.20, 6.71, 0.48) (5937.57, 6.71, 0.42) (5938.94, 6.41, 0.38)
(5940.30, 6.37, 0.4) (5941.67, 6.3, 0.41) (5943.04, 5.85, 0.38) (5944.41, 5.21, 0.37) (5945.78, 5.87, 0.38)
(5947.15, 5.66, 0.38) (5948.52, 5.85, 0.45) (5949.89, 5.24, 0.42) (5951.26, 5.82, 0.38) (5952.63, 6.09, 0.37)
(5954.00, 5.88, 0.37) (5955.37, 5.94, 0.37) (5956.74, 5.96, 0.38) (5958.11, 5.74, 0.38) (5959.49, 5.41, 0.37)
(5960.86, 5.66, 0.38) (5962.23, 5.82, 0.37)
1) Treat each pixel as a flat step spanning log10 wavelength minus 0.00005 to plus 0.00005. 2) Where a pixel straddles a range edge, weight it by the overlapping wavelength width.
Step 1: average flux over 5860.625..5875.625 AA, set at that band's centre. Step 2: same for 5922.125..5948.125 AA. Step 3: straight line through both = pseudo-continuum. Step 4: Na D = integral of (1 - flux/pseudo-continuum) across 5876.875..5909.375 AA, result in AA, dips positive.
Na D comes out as 5.7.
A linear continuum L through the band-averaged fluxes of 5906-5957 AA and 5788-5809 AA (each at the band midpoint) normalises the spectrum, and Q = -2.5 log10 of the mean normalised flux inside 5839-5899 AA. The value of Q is 0.08 mag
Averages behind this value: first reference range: 5.8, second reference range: 5.9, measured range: 5.44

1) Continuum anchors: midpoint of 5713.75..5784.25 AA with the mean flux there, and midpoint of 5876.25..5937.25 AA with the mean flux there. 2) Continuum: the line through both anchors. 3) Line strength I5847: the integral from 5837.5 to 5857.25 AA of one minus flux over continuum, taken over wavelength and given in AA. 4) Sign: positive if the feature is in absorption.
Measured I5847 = -1.3 AA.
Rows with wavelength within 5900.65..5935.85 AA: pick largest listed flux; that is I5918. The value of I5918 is 7.16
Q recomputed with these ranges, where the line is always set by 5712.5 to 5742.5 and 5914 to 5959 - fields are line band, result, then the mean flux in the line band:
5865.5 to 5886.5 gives 0.058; 5.66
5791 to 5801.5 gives 0.044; 5.8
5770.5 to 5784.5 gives 0.072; 5.67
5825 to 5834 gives -0.015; 6.1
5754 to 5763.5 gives 0.089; 5.6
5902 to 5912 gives 0.037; 5.74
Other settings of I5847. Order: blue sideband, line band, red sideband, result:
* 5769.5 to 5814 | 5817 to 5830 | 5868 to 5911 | -0.8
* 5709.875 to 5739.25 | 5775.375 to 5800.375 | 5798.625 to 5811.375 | 1.1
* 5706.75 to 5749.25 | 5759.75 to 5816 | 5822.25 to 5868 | 2.1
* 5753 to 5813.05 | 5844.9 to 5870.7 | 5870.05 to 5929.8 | -1.7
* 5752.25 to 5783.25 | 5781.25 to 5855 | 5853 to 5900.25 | -4.0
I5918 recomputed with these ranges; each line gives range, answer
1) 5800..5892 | 7.12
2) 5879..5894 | 5.96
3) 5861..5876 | 6.69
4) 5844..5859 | 6.67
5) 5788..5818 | 6.25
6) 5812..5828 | 6.49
